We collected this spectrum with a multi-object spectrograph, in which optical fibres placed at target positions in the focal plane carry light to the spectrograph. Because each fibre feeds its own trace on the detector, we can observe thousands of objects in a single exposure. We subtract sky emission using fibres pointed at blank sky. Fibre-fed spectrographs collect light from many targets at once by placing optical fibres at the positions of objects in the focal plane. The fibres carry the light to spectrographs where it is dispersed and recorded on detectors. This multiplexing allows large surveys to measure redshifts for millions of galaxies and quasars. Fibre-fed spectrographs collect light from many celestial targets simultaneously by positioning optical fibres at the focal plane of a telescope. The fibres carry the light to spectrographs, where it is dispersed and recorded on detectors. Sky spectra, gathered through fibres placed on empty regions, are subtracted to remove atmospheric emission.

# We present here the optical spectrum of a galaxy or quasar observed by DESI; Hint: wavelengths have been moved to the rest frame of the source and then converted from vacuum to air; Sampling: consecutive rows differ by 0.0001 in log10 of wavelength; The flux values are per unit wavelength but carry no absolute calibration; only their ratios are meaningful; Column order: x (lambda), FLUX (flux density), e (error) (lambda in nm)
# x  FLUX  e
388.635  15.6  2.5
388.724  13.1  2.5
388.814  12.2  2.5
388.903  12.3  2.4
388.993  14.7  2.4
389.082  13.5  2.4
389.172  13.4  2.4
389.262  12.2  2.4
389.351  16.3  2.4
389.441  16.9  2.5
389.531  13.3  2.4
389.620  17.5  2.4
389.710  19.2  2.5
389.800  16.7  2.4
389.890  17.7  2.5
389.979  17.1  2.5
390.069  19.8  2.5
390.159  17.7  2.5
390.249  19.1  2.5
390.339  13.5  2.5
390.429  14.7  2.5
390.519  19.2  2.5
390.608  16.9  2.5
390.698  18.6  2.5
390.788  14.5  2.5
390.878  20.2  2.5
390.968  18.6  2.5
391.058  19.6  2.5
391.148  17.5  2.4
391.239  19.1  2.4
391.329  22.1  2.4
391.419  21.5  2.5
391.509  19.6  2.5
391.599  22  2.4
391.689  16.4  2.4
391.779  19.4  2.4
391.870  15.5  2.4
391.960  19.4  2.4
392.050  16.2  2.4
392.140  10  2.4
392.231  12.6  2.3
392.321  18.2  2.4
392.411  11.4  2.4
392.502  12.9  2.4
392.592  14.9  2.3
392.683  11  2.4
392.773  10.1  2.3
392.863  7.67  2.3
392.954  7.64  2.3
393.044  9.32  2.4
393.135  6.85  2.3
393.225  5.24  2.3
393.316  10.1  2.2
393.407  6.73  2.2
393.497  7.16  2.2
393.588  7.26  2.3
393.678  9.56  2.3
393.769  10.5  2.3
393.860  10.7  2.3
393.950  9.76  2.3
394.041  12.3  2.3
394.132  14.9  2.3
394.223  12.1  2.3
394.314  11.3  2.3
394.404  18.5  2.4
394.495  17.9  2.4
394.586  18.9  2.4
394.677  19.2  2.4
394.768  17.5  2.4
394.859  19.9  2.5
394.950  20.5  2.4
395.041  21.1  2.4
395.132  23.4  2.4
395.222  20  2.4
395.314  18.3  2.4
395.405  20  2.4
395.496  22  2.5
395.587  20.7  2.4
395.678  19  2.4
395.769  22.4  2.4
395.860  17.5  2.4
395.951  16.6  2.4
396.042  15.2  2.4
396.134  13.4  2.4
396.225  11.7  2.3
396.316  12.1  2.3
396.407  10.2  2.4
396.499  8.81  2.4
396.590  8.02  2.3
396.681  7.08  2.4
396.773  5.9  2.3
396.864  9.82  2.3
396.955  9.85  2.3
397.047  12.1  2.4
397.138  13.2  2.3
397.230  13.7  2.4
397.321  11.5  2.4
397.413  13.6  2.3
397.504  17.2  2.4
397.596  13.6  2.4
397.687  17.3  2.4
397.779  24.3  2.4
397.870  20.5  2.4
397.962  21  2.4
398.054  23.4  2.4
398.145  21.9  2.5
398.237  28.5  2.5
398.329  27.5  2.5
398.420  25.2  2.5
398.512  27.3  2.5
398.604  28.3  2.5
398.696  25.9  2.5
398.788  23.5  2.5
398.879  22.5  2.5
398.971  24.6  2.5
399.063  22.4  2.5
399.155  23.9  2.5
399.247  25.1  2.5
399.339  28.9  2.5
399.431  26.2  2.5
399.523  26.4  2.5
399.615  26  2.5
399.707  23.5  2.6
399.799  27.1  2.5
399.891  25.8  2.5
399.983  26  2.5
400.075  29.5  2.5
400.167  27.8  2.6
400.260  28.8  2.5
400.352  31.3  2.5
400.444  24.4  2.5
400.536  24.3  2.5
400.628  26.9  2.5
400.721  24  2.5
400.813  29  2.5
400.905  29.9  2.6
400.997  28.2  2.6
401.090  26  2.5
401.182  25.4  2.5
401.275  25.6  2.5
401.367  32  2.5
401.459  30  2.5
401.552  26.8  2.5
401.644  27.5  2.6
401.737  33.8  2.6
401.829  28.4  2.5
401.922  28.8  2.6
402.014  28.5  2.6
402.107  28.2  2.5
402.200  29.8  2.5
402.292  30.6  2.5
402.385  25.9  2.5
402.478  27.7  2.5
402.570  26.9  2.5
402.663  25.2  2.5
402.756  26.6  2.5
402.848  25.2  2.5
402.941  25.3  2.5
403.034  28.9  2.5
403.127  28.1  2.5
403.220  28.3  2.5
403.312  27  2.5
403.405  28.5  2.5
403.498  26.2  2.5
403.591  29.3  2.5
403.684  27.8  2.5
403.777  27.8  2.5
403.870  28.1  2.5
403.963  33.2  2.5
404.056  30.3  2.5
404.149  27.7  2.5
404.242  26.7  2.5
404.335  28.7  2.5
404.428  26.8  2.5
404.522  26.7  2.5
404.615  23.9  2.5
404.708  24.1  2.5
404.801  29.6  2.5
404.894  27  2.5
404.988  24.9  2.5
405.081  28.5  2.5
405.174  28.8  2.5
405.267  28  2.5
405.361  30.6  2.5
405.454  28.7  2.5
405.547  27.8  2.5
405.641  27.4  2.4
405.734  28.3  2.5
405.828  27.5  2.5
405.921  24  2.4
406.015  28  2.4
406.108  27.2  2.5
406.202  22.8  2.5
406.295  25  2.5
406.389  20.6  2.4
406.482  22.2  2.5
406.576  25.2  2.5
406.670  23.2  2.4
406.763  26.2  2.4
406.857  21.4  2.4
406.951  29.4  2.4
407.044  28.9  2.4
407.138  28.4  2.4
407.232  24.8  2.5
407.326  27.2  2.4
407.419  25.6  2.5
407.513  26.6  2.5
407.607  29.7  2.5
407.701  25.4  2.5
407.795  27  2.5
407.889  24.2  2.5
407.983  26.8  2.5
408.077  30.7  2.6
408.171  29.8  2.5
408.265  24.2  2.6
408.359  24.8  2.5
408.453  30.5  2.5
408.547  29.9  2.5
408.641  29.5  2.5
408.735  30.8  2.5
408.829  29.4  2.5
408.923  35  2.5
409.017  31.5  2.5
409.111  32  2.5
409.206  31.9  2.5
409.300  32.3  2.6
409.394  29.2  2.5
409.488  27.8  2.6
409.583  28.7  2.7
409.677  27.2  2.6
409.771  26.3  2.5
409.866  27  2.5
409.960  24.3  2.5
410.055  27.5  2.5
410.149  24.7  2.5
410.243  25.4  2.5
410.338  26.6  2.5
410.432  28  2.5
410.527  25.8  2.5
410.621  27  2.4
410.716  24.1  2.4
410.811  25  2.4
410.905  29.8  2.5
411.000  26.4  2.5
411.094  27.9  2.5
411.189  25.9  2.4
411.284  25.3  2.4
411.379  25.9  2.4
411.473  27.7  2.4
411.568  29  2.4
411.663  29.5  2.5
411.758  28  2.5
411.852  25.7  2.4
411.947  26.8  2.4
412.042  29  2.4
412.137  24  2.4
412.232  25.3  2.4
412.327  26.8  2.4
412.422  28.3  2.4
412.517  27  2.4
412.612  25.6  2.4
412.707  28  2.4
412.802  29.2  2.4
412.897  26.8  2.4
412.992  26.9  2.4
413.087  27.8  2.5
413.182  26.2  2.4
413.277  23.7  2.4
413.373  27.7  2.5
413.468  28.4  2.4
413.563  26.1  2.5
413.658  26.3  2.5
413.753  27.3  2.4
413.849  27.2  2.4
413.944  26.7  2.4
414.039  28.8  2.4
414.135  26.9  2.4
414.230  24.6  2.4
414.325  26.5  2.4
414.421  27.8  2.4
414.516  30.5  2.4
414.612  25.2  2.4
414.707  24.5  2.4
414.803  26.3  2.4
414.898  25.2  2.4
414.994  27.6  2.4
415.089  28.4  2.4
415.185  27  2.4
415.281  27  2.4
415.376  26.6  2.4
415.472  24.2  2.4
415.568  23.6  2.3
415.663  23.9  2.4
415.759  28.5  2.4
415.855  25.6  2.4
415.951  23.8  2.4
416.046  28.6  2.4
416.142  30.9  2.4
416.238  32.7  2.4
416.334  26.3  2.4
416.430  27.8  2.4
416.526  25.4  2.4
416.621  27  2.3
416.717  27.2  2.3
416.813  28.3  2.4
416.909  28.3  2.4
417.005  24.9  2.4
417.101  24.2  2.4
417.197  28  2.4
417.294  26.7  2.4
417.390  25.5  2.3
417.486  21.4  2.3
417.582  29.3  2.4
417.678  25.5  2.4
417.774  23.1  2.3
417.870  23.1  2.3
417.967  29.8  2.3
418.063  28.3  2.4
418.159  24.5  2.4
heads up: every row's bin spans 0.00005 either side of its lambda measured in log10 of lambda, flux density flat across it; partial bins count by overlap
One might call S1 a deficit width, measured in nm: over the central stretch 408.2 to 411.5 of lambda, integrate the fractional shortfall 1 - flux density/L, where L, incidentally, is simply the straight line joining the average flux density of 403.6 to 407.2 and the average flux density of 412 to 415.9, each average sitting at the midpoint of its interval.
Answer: -0.14 nm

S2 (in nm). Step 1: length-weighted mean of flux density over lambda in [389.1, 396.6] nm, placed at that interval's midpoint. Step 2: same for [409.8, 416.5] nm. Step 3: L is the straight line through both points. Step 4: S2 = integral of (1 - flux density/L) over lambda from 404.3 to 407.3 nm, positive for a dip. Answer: -0.50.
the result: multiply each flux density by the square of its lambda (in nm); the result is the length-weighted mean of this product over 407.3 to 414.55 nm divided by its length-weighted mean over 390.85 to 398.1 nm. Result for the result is 2.00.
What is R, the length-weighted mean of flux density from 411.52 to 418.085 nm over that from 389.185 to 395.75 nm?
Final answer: 1.71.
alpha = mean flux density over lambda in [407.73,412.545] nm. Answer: 27.7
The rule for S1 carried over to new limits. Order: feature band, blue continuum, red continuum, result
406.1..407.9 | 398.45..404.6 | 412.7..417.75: 0.10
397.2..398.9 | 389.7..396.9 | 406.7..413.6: -0.26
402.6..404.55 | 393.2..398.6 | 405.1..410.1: -0.35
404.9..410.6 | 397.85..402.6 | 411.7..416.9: -0.11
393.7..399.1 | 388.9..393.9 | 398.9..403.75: 0.96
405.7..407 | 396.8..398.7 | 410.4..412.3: -0.06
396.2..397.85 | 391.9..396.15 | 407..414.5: 0.44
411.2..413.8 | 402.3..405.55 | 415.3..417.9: -0.02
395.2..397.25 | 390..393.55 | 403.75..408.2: 0.48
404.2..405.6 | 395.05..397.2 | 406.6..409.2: -0.16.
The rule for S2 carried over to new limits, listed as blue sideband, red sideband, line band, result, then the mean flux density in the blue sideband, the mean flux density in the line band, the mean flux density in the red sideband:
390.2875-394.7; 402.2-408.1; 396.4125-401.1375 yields -0.221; 14.2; 21.8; 27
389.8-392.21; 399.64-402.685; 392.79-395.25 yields 0.925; 17.8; 13.1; 27.7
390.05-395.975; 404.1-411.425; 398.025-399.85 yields -0.463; 15.7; 25.4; 27.2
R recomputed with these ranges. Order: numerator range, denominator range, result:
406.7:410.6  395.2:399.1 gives 1.56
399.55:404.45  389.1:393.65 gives 1.85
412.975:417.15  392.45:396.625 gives 1.92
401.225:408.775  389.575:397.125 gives 1.82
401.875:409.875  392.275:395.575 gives 2.00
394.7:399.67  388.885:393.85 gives 1.29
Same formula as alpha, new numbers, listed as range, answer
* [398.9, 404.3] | 27.4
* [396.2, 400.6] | 20.7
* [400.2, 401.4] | 27.3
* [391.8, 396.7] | 14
